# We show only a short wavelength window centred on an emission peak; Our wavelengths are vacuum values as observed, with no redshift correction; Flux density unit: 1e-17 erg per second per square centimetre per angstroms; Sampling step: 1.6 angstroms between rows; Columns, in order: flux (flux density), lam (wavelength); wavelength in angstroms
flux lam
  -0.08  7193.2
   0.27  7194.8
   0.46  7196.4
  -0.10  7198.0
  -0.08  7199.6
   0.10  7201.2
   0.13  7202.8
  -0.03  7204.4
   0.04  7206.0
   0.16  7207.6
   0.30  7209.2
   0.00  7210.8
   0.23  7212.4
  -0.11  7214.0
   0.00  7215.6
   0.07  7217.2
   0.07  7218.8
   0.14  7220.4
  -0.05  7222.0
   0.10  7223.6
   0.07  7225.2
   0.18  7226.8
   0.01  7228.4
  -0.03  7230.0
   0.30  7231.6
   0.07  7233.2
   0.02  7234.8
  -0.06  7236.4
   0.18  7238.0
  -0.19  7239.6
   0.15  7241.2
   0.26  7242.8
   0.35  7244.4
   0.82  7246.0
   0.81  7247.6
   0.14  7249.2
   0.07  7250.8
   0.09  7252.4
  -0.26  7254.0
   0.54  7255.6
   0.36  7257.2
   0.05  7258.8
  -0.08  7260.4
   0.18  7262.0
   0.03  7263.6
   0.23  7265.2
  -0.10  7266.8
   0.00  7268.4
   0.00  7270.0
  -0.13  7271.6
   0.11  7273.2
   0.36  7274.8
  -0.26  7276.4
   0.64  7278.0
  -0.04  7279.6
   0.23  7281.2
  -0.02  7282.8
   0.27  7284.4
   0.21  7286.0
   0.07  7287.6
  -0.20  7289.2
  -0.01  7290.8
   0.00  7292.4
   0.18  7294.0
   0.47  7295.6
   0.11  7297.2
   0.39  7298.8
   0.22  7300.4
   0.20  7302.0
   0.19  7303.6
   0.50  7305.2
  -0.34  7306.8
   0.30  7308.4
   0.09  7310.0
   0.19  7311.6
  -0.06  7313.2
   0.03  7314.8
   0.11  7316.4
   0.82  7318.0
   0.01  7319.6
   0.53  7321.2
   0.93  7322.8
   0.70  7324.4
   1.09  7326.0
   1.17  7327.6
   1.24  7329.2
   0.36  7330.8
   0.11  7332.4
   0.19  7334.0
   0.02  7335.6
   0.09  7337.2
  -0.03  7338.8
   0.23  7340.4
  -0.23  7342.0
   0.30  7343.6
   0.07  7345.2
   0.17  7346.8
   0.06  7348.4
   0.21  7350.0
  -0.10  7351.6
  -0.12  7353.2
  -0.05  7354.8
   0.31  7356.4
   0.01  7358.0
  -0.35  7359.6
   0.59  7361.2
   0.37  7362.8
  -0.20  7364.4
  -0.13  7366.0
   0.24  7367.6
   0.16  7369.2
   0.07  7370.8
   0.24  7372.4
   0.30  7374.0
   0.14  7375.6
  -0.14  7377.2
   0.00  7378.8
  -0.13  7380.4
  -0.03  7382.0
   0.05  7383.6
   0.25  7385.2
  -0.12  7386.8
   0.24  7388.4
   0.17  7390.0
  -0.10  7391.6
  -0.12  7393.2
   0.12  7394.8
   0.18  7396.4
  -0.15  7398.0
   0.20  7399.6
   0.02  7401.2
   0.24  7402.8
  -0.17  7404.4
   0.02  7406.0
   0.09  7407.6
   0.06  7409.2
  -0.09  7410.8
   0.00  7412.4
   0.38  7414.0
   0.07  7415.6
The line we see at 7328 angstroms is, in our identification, [O II]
